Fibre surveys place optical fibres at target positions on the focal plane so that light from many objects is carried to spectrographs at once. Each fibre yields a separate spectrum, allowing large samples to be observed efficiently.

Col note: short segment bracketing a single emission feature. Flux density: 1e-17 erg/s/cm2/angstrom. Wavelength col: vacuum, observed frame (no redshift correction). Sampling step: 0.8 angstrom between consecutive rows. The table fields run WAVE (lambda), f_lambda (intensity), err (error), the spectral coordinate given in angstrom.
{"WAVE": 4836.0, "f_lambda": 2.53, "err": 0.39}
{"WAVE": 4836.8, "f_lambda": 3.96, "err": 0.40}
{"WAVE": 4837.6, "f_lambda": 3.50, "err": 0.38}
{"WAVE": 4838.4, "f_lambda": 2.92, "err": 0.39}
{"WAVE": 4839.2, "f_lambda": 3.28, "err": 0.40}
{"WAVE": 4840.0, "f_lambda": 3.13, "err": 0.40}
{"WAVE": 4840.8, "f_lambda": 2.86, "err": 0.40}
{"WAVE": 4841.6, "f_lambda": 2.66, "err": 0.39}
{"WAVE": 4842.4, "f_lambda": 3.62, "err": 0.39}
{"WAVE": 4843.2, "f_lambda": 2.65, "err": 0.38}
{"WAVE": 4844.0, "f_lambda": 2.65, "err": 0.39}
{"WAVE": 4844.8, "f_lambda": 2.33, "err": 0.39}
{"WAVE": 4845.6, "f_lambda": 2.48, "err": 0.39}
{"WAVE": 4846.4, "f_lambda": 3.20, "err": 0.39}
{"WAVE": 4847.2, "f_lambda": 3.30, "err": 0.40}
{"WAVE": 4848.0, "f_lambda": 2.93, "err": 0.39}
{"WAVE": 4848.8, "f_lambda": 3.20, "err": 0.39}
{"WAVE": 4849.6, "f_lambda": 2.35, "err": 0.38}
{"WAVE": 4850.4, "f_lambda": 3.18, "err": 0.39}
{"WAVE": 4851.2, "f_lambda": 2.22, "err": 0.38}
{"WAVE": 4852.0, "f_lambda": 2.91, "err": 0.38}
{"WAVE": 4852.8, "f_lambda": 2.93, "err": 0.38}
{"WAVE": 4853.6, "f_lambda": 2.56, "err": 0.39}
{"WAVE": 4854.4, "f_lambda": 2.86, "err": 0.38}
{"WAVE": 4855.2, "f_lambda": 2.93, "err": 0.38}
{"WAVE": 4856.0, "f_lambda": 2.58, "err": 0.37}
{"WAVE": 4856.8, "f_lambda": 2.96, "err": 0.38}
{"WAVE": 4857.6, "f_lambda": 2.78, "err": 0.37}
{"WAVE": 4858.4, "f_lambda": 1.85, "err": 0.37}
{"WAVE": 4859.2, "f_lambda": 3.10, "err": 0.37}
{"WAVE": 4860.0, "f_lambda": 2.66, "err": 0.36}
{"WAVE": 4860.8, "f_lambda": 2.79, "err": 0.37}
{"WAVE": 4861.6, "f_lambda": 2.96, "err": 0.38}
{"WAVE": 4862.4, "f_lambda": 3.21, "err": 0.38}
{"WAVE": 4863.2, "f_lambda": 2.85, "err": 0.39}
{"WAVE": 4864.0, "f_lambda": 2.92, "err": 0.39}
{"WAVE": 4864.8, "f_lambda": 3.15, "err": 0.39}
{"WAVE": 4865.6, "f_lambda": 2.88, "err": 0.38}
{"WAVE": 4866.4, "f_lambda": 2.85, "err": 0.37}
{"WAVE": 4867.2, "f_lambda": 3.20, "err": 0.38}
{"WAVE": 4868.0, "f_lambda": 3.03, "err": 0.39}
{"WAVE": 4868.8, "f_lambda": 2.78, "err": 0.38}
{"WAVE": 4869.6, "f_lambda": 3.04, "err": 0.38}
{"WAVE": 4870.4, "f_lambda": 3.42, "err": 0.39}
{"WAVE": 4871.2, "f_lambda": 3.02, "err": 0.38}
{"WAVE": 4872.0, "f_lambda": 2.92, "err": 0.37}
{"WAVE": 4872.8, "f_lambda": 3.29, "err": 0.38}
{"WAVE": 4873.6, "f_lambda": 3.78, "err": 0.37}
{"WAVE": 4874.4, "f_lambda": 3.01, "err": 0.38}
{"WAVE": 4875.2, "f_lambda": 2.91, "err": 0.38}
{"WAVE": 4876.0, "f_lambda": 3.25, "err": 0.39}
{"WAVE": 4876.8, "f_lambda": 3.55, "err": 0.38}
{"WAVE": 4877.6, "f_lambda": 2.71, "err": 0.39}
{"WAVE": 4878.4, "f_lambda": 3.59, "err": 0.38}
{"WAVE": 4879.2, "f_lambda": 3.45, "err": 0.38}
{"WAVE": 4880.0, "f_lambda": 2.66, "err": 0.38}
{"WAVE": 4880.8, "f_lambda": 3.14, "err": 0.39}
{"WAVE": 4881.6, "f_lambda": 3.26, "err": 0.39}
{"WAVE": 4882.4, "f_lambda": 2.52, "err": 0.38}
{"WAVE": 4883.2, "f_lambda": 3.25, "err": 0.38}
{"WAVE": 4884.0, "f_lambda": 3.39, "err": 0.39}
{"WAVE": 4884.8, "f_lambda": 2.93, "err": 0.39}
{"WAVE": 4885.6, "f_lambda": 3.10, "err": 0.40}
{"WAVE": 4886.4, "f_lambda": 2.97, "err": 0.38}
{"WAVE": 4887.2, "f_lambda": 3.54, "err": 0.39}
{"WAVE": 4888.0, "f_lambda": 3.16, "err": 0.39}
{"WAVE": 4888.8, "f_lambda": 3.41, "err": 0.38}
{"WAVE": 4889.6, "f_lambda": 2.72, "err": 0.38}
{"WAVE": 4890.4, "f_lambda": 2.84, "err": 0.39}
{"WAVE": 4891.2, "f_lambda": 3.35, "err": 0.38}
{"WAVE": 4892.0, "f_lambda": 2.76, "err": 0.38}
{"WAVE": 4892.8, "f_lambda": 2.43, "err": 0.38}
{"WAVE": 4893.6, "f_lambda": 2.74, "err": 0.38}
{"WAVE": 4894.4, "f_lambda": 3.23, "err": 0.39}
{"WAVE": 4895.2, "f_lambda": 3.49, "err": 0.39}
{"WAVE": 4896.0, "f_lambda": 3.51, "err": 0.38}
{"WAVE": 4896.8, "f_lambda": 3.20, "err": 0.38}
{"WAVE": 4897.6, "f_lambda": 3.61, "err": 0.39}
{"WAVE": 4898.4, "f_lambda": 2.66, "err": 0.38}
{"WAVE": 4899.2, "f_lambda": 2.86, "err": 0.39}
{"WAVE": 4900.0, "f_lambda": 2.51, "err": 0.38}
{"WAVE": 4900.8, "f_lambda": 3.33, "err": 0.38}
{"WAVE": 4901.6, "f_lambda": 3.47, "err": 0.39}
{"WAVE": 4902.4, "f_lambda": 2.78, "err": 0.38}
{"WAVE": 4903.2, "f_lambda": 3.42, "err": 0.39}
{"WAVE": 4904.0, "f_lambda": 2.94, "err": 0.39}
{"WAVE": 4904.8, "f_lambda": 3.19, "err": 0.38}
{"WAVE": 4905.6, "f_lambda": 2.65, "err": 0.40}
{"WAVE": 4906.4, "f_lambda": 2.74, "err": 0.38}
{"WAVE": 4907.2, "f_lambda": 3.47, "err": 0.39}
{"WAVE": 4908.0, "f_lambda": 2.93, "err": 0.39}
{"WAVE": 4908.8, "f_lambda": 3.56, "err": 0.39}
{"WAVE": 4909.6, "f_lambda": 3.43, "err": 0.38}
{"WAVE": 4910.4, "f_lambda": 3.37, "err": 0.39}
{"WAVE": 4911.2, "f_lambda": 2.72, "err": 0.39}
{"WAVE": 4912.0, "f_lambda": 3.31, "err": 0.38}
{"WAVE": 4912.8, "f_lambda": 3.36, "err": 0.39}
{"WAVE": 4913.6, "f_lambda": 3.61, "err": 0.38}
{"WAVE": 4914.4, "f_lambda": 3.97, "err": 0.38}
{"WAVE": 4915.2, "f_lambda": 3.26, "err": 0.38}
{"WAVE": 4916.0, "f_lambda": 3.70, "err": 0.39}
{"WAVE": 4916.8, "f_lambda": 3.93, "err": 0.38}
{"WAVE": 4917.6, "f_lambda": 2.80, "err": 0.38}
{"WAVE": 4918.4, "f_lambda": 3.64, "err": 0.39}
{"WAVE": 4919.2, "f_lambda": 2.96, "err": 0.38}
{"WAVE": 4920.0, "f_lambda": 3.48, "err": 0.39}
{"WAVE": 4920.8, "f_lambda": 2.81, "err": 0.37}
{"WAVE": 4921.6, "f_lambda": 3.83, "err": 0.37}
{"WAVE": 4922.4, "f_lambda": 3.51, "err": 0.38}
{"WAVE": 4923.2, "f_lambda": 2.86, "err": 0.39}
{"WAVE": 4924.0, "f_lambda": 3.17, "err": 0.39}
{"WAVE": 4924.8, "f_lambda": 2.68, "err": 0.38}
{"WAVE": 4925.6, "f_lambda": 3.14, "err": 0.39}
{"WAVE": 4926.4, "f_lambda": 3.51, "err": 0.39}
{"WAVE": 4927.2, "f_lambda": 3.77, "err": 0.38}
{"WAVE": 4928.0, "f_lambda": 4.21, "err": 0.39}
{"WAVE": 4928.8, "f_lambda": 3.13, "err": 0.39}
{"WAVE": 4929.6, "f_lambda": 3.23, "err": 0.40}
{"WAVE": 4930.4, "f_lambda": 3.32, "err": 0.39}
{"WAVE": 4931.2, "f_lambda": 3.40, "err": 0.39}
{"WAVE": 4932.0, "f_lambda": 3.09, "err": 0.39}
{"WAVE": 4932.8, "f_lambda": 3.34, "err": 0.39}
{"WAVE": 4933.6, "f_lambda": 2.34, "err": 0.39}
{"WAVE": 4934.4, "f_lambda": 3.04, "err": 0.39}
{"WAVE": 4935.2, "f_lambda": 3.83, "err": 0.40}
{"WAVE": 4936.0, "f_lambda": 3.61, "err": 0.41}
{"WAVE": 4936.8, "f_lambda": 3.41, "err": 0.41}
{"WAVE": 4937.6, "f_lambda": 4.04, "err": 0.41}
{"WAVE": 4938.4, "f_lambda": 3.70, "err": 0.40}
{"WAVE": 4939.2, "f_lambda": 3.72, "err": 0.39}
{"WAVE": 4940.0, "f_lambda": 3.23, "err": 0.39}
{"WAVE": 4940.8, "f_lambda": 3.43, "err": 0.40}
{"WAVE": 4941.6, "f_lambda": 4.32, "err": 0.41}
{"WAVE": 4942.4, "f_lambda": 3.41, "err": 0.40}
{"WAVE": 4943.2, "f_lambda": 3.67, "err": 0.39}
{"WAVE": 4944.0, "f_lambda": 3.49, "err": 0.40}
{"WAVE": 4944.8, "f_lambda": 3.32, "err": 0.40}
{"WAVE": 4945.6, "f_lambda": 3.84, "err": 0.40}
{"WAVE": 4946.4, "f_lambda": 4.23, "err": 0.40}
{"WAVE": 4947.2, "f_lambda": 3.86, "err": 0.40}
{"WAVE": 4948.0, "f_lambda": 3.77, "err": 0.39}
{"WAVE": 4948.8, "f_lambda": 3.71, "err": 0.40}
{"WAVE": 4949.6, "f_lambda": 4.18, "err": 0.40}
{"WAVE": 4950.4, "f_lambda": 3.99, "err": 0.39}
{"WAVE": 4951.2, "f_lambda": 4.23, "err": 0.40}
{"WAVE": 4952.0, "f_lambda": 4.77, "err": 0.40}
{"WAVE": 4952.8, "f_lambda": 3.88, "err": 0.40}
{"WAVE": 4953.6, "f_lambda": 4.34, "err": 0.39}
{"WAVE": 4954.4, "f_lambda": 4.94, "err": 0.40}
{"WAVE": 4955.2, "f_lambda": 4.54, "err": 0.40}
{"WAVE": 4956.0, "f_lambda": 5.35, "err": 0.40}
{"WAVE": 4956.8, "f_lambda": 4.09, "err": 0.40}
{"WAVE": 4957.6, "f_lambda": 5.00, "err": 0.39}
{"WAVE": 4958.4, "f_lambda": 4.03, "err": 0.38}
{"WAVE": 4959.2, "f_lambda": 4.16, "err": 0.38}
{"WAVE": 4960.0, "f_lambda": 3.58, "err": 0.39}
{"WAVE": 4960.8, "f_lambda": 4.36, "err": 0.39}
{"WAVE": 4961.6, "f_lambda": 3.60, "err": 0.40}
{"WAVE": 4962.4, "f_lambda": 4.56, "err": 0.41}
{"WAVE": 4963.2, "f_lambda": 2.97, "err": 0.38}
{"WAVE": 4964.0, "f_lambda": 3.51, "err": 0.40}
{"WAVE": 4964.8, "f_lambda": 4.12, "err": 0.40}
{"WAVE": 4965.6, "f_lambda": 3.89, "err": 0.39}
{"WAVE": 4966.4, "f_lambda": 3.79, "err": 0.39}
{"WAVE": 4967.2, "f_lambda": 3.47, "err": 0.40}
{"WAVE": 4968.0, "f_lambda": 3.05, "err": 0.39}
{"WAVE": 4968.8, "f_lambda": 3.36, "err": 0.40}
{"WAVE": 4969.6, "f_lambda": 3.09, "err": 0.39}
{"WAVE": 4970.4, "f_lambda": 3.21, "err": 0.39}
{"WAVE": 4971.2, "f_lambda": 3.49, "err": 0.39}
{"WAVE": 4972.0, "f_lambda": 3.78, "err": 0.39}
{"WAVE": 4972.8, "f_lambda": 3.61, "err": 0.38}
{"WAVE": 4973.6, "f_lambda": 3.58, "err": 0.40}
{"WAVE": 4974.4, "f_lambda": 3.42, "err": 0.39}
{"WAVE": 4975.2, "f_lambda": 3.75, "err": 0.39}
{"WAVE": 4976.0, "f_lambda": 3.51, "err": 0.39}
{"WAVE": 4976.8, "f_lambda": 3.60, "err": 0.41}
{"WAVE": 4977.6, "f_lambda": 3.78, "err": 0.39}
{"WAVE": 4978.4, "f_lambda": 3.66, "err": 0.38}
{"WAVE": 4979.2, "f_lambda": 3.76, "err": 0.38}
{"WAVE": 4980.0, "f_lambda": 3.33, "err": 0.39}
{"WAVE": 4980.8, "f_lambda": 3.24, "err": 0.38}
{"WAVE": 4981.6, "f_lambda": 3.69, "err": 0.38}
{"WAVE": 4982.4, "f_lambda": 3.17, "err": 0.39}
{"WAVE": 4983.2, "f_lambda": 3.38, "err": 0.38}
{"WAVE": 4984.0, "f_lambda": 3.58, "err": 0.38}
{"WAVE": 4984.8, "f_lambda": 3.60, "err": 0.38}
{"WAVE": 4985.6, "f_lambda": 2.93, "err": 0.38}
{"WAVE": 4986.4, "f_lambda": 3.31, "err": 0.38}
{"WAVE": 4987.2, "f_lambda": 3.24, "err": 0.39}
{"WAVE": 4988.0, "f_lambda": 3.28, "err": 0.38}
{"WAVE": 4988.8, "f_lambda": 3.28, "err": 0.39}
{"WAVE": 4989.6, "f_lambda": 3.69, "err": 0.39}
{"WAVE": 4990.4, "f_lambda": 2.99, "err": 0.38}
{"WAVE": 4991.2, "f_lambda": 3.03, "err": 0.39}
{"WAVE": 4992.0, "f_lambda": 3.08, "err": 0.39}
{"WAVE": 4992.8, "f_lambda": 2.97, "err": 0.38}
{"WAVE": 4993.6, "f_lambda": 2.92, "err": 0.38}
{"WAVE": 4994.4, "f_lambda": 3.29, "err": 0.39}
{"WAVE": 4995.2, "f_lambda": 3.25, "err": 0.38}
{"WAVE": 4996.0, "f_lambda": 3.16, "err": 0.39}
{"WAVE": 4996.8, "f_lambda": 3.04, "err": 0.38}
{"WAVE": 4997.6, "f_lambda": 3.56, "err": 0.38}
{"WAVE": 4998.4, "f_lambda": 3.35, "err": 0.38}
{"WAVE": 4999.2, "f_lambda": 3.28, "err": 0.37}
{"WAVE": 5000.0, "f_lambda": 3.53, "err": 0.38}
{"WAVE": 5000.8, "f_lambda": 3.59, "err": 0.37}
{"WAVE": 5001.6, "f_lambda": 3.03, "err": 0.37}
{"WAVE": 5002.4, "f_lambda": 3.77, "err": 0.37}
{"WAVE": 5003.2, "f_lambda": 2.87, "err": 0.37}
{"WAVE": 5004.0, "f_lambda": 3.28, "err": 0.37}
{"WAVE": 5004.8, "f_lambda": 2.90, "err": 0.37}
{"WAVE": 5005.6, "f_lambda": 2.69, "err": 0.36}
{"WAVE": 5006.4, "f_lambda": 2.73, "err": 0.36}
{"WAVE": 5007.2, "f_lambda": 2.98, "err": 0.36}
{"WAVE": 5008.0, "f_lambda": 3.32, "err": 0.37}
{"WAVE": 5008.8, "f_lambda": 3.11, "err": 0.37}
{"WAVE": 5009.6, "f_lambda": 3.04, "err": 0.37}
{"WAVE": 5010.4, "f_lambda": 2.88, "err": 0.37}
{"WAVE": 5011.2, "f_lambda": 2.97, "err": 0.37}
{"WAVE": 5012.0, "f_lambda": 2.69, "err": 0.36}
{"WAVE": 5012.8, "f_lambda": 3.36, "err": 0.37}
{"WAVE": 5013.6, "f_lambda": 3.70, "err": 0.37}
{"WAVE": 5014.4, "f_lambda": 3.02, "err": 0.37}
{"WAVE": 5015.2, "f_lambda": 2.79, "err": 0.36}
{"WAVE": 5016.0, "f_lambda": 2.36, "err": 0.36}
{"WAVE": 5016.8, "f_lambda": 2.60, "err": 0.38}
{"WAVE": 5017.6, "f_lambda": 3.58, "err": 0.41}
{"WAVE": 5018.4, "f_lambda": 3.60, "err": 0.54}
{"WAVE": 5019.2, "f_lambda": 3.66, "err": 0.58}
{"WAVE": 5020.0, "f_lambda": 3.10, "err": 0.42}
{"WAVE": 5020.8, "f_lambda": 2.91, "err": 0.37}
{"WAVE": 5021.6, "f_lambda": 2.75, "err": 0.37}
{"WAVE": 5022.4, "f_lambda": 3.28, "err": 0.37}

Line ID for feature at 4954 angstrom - C III] 1909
